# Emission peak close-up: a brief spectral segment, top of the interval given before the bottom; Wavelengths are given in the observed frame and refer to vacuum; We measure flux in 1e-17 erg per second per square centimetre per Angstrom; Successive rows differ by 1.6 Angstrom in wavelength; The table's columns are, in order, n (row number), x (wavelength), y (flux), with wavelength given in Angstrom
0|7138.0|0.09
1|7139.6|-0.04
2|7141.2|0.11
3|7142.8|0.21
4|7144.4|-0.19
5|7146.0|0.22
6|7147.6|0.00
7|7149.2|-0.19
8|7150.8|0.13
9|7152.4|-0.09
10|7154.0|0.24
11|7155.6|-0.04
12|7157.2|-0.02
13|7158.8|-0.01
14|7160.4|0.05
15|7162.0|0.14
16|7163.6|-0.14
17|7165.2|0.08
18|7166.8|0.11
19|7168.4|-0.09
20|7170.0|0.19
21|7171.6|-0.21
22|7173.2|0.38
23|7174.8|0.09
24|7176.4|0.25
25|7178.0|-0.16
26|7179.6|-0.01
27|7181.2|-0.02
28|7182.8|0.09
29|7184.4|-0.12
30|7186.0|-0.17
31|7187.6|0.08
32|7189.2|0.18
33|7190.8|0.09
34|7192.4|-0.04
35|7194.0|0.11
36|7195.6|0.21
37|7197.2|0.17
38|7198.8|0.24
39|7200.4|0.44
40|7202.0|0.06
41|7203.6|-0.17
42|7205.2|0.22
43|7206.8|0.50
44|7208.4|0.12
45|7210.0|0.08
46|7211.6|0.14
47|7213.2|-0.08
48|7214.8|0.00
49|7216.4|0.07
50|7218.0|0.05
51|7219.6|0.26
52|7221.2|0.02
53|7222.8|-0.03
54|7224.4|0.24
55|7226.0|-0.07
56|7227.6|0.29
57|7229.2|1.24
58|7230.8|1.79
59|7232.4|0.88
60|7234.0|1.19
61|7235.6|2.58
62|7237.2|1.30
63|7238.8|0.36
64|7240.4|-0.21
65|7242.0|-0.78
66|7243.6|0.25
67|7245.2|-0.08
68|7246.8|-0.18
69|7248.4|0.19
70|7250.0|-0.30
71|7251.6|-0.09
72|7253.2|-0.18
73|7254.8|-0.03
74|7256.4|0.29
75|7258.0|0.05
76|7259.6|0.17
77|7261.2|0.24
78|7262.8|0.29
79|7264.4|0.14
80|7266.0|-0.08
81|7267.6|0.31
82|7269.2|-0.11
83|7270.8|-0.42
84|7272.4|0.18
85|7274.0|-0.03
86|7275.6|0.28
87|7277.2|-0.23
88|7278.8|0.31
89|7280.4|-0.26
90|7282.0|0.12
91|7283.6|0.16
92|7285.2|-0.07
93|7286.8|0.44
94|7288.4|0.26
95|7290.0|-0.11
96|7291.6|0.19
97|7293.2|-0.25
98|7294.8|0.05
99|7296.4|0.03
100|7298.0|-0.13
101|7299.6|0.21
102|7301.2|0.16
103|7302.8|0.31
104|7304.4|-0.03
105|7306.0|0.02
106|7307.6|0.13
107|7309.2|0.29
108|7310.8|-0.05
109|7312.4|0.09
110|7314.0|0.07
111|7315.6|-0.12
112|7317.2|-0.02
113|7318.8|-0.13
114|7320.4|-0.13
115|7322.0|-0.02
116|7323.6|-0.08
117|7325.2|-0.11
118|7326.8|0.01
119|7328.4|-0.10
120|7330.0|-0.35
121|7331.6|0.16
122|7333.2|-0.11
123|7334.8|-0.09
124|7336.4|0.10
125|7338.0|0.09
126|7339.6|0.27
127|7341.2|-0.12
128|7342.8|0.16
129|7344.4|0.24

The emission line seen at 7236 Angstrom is [O II]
